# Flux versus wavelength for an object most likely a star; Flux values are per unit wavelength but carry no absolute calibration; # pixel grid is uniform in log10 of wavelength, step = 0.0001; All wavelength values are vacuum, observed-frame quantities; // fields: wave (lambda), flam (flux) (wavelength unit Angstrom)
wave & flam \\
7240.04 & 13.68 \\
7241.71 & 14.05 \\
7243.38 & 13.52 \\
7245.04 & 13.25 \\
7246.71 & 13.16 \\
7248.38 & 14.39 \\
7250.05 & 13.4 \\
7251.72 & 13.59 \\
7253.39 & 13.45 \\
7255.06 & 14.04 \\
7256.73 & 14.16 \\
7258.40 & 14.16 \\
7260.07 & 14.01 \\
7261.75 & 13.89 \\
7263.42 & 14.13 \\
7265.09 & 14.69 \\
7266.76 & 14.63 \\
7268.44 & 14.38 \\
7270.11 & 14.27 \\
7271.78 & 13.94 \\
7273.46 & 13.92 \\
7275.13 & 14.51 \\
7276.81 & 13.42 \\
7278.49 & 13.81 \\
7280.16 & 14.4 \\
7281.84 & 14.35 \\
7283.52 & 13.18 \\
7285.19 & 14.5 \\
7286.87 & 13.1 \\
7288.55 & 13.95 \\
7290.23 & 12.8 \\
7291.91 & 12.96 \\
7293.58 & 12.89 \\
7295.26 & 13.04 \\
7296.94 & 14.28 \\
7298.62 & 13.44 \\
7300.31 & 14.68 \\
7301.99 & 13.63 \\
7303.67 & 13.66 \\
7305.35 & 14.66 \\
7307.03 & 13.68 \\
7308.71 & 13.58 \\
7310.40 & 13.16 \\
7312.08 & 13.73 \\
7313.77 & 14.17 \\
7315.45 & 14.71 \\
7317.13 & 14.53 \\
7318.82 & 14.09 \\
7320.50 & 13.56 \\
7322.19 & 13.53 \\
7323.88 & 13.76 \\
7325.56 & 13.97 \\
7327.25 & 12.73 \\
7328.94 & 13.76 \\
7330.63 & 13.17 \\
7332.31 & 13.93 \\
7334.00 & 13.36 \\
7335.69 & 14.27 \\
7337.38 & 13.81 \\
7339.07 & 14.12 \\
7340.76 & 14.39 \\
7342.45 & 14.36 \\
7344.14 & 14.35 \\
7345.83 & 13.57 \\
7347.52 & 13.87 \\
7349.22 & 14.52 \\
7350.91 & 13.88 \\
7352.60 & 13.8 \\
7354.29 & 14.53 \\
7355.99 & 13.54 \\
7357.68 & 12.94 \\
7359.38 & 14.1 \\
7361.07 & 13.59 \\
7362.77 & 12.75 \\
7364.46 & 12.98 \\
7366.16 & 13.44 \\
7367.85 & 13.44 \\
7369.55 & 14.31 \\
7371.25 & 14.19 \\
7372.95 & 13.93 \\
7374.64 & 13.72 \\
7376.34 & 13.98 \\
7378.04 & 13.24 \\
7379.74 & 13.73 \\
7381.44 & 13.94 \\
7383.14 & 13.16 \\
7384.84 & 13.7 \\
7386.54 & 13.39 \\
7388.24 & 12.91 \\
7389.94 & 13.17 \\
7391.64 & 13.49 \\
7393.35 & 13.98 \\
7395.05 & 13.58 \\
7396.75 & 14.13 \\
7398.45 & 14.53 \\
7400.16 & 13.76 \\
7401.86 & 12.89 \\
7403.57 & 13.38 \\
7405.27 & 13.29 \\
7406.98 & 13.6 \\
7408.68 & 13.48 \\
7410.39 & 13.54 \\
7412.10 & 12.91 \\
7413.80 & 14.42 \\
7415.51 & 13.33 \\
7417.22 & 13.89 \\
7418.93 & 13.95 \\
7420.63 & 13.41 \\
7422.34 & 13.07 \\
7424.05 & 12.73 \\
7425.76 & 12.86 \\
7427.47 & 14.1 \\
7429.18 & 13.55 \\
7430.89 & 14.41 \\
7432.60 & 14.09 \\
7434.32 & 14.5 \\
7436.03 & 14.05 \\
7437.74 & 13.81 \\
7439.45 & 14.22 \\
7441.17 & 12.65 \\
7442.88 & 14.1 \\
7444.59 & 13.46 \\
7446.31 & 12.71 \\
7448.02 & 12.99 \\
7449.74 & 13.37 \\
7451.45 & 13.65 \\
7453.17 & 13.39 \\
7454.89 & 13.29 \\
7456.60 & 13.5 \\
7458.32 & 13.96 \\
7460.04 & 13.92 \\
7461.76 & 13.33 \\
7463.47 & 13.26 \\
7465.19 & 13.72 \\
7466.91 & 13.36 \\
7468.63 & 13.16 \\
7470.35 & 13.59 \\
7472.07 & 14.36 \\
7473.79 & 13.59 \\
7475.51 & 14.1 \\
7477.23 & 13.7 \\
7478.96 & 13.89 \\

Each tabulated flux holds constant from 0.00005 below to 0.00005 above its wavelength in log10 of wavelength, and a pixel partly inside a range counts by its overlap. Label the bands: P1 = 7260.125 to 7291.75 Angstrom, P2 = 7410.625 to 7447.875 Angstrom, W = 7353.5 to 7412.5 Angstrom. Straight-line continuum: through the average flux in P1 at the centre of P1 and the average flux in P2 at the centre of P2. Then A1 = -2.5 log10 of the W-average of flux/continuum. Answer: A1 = 0.01 mag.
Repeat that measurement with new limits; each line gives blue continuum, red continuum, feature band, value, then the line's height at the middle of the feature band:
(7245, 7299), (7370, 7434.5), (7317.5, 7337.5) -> 0.006 mag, 13.7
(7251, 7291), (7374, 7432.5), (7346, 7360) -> -0.012 mag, 13.7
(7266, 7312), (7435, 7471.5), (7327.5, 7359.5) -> -0.014 mag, 13.7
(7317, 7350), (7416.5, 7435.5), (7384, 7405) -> 0.014 mag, 13.8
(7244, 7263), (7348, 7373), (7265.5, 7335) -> -0.004 mag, 13.8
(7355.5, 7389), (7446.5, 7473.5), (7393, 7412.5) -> -0.005 mag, 13.5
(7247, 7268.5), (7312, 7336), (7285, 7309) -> 0.021 mag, 13.9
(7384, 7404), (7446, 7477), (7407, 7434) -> -0.003 mag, 13.6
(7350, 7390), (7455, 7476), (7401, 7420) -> 0.008 mag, 13.6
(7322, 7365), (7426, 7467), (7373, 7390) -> 0.014 mag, 13.7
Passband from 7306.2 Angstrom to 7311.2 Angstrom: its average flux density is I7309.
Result 13.5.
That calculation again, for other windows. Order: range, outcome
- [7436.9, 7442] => 13.6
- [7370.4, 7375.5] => 14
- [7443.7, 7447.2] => 13.1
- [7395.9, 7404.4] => 13.7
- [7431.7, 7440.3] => 14.1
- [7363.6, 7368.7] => 13.3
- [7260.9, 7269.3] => 14.3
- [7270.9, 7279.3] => 13.9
